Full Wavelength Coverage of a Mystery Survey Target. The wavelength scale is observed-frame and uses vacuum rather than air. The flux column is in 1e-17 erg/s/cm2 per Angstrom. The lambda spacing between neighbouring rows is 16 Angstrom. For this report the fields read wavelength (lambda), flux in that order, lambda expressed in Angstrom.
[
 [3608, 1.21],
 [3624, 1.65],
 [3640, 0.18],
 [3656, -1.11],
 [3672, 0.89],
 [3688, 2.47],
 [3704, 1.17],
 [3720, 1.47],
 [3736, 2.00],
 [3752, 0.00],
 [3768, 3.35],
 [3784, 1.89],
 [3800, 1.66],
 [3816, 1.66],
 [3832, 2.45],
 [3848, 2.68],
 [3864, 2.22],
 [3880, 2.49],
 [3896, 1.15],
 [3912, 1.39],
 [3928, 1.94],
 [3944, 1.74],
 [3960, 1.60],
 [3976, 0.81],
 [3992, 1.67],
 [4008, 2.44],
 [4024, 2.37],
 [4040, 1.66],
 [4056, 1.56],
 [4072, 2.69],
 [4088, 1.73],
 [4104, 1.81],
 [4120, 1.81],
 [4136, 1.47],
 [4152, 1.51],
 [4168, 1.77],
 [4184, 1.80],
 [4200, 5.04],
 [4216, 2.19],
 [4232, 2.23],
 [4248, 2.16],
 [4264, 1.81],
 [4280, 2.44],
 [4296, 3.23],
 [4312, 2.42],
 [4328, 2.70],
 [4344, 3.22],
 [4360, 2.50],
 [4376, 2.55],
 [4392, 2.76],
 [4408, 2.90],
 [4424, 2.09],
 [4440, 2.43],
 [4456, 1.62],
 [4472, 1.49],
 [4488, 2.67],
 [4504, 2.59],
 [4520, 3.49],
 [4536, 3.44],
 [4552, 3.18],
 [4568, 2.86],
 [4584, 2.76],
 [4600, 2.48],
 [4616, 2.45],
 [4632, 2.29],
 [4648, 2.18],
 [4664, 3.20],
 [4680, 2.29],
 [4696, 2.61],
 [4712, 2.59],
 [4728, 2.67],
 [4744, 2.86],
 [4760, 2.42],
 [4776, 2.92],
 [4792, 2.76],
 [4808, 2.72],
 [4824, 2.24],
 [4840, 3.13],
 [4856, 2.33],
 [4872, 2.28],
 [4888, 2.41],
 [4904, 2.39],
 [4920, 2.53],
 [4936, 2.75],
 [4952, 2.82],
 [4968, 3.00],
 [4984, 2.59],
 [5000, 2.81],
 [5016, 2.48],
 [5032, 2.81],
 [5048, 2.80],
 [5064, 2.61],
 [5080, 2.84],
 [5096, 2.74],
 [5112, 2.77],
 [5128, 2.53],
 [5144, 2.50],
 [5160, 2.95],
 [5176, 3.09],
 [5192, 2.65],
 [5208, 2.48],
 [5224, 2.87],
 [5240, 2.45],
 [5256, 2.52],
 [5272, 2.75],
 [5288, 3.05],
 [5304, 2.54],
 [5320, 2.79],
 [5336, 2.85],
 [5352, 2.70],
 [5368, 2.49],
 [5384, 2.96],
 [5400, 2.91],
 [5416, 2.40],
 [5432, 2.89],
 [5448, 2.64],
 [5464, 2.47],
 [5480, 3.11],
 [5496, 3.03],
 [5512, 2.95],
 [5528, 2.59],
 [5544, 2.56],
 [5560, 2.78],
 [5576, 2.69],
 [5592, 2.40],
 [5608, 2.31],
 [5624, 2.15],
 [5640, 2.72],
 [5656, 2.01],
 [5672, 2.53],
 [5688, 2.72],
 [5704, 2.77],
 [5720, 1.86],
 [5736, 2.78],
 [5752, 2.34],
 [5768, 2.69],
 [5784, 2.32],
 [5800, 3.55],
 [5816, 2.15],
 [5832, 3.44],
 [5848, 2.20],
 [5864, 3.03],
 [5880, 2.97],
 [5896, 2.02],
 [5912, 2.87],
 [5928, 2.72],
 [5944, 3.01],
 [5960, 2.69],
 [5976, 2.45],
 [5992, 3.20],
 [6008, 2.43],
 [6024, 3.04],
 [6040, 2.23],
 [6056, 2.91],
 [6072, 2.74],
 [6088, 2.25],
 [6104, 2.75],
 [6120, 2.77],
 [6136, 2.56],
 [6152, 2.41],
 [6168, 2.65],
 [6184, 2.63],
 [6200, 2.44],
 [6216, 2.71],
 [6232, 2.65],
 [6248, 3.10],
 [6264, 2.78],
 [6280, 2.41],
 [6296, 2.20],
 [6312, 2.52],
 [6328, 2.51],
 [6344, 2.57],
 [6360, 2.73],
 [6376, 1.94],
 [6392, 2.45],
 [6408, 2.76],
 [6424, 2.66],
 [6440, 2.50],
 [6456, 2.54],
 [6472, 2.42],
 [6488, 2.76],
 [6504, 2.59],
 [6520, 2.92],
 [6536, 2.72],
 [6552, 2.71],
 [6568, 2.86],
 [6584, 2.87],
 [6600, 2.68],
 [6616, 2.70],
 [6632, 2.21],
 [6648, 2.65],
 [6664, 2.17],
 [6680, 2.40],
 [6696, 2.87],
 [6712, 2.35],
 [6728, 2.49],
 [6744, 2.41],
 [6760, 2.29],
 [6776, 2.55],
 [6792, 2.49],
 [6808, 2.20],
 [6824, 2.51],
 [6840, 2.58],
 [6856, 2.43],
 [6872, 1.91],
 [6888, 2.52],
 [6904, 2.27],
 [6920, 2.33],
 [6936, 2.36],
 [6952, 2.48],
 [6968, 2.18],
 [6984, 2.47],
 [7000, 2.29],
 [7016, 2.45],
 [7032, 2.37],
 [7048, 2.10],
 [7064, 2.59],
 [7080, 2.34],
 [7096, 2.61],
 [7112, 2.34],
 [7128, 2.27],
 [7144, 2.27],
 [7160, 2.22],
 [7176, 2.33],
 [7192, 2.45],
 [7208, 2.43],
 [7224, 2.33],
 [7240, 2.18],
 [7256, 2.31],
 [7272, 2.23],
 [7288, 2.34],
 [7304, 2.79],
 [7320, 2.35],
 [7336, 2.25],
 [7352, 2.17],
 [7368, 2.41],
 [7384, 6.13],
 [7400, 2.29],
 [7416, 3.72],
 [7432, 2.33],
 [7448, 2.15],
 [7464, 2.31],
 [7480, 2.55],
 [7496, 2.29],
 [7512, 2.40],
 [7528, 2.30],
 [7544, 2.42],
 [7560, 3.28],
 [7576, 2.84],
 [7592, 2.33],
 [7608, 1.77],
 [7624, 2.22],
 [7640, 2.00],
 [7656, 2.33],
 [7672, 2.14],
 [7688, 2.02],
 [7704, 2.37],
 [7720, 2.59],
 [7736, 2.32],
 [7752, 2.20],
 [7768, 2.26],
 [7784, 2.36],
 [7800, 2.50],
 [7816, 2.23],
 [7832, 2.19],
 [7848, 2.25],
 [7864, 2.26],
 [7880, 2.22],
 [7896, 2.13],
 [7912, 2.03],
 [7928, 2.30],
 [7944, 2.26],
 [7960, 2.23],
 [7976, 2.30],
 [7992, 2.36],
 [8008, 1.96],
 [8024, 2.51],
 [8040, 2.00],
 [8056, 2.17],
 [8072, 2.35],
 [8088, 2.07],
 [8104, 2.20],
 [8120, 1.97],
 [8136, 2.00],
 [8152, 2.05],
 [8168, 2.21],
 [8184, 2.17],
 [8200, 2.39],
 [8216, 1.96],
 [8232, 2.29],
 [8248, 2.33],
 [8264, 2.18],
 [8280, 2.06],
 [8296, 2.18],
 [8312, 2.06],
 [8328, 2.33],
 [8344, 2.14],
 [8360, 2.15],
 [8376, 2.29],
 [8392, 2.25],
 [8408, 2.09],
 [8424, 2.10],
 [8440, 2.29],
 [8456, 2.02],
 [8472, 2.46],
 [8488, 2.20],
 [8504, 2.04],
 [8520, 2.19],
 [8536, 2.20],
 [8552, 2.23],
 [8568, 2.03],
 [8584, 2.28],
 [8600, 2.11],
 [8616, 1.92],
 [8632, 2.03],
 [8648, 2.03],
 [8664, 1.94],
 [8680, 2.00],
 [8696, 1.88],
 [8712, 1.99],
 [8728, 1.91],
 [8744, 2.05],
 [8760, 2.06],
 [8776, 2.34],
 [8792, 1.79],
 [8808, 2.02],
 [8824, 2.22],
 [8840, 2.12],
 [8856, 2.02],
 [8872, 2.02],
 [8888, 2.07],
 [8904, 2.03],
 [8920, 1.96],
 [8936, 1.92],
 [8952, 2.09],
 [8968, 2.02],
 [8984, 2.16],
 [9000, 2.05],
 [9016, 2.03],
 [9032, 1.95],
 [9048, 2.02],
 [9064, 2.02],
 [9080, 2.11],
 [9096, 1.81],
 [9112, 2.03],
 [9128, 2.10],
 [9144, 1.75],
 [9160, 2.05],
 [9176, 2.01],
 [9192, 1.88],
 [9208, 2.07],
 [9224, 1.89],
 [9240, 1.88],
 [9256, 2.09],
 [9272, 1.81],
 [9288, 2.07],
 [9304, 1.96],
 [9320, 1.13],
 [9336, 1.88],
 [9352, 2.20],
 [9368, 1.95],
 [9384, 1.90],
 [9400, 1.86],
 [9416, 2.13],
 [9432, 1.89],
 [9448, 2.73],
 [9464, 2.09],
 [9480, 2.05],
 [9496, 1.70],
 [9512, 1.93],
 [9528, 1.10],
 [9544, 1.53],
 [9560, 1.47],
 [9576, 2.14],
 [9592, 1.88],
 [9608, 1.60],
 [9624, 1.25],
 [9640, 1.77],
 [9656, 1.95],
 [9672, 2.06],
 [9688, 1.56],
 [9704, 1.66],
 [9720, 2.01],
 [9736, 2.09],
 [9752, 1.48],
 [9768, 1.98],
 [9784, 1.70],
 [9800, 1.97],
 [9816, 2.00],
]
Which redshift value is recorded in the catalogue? 0.126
